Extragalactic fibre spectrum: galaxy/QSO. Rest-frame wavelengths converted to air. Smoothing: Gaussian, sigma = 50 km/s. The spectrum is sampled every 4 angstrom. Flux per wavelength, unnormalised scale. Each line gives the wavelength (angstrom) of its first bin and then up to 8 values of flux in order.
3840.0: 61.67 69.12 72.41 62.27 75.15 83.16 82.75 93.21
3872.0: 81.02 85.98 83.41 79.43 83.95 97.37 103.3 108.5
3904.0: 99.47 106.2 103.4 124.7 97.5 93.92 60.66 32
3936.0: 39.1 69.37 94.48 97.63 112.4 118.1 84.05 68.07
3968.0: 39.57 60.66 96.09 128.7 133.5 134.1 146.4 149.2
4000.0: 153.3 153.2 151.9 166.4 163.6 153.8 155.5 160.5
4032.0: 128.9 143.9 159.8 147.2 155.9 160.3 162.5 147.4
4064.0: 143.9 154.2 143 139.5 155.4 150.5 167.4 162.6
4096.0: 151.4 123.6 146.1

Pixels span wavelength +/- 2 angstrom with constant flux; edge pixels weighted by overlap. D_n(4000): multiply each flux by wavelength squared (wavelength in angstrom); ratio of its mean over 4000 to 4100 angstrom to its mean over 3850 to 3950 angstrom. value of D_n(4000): 1.93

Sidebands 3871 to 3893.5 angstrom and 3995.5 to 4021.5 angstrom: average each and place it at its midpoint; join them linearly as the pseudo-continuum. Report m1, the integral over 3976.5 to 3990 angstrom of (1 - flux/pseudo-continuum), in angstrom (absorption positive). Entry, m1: 1.33 angstrom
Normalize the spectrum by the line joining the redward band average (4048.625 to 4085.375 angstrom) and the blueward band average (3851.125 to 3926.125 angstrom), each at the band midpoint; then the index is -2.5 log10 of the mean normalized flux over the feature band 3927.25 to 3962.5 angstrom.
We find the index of 0.373 mag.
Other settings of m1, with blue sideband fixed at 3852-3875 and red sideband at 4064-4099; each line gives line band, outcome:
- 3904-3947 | 7.33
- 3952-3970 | 4.95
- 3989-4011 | -4.45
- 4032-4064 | -2.46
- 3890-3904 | -1.57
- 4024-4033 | -0.96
